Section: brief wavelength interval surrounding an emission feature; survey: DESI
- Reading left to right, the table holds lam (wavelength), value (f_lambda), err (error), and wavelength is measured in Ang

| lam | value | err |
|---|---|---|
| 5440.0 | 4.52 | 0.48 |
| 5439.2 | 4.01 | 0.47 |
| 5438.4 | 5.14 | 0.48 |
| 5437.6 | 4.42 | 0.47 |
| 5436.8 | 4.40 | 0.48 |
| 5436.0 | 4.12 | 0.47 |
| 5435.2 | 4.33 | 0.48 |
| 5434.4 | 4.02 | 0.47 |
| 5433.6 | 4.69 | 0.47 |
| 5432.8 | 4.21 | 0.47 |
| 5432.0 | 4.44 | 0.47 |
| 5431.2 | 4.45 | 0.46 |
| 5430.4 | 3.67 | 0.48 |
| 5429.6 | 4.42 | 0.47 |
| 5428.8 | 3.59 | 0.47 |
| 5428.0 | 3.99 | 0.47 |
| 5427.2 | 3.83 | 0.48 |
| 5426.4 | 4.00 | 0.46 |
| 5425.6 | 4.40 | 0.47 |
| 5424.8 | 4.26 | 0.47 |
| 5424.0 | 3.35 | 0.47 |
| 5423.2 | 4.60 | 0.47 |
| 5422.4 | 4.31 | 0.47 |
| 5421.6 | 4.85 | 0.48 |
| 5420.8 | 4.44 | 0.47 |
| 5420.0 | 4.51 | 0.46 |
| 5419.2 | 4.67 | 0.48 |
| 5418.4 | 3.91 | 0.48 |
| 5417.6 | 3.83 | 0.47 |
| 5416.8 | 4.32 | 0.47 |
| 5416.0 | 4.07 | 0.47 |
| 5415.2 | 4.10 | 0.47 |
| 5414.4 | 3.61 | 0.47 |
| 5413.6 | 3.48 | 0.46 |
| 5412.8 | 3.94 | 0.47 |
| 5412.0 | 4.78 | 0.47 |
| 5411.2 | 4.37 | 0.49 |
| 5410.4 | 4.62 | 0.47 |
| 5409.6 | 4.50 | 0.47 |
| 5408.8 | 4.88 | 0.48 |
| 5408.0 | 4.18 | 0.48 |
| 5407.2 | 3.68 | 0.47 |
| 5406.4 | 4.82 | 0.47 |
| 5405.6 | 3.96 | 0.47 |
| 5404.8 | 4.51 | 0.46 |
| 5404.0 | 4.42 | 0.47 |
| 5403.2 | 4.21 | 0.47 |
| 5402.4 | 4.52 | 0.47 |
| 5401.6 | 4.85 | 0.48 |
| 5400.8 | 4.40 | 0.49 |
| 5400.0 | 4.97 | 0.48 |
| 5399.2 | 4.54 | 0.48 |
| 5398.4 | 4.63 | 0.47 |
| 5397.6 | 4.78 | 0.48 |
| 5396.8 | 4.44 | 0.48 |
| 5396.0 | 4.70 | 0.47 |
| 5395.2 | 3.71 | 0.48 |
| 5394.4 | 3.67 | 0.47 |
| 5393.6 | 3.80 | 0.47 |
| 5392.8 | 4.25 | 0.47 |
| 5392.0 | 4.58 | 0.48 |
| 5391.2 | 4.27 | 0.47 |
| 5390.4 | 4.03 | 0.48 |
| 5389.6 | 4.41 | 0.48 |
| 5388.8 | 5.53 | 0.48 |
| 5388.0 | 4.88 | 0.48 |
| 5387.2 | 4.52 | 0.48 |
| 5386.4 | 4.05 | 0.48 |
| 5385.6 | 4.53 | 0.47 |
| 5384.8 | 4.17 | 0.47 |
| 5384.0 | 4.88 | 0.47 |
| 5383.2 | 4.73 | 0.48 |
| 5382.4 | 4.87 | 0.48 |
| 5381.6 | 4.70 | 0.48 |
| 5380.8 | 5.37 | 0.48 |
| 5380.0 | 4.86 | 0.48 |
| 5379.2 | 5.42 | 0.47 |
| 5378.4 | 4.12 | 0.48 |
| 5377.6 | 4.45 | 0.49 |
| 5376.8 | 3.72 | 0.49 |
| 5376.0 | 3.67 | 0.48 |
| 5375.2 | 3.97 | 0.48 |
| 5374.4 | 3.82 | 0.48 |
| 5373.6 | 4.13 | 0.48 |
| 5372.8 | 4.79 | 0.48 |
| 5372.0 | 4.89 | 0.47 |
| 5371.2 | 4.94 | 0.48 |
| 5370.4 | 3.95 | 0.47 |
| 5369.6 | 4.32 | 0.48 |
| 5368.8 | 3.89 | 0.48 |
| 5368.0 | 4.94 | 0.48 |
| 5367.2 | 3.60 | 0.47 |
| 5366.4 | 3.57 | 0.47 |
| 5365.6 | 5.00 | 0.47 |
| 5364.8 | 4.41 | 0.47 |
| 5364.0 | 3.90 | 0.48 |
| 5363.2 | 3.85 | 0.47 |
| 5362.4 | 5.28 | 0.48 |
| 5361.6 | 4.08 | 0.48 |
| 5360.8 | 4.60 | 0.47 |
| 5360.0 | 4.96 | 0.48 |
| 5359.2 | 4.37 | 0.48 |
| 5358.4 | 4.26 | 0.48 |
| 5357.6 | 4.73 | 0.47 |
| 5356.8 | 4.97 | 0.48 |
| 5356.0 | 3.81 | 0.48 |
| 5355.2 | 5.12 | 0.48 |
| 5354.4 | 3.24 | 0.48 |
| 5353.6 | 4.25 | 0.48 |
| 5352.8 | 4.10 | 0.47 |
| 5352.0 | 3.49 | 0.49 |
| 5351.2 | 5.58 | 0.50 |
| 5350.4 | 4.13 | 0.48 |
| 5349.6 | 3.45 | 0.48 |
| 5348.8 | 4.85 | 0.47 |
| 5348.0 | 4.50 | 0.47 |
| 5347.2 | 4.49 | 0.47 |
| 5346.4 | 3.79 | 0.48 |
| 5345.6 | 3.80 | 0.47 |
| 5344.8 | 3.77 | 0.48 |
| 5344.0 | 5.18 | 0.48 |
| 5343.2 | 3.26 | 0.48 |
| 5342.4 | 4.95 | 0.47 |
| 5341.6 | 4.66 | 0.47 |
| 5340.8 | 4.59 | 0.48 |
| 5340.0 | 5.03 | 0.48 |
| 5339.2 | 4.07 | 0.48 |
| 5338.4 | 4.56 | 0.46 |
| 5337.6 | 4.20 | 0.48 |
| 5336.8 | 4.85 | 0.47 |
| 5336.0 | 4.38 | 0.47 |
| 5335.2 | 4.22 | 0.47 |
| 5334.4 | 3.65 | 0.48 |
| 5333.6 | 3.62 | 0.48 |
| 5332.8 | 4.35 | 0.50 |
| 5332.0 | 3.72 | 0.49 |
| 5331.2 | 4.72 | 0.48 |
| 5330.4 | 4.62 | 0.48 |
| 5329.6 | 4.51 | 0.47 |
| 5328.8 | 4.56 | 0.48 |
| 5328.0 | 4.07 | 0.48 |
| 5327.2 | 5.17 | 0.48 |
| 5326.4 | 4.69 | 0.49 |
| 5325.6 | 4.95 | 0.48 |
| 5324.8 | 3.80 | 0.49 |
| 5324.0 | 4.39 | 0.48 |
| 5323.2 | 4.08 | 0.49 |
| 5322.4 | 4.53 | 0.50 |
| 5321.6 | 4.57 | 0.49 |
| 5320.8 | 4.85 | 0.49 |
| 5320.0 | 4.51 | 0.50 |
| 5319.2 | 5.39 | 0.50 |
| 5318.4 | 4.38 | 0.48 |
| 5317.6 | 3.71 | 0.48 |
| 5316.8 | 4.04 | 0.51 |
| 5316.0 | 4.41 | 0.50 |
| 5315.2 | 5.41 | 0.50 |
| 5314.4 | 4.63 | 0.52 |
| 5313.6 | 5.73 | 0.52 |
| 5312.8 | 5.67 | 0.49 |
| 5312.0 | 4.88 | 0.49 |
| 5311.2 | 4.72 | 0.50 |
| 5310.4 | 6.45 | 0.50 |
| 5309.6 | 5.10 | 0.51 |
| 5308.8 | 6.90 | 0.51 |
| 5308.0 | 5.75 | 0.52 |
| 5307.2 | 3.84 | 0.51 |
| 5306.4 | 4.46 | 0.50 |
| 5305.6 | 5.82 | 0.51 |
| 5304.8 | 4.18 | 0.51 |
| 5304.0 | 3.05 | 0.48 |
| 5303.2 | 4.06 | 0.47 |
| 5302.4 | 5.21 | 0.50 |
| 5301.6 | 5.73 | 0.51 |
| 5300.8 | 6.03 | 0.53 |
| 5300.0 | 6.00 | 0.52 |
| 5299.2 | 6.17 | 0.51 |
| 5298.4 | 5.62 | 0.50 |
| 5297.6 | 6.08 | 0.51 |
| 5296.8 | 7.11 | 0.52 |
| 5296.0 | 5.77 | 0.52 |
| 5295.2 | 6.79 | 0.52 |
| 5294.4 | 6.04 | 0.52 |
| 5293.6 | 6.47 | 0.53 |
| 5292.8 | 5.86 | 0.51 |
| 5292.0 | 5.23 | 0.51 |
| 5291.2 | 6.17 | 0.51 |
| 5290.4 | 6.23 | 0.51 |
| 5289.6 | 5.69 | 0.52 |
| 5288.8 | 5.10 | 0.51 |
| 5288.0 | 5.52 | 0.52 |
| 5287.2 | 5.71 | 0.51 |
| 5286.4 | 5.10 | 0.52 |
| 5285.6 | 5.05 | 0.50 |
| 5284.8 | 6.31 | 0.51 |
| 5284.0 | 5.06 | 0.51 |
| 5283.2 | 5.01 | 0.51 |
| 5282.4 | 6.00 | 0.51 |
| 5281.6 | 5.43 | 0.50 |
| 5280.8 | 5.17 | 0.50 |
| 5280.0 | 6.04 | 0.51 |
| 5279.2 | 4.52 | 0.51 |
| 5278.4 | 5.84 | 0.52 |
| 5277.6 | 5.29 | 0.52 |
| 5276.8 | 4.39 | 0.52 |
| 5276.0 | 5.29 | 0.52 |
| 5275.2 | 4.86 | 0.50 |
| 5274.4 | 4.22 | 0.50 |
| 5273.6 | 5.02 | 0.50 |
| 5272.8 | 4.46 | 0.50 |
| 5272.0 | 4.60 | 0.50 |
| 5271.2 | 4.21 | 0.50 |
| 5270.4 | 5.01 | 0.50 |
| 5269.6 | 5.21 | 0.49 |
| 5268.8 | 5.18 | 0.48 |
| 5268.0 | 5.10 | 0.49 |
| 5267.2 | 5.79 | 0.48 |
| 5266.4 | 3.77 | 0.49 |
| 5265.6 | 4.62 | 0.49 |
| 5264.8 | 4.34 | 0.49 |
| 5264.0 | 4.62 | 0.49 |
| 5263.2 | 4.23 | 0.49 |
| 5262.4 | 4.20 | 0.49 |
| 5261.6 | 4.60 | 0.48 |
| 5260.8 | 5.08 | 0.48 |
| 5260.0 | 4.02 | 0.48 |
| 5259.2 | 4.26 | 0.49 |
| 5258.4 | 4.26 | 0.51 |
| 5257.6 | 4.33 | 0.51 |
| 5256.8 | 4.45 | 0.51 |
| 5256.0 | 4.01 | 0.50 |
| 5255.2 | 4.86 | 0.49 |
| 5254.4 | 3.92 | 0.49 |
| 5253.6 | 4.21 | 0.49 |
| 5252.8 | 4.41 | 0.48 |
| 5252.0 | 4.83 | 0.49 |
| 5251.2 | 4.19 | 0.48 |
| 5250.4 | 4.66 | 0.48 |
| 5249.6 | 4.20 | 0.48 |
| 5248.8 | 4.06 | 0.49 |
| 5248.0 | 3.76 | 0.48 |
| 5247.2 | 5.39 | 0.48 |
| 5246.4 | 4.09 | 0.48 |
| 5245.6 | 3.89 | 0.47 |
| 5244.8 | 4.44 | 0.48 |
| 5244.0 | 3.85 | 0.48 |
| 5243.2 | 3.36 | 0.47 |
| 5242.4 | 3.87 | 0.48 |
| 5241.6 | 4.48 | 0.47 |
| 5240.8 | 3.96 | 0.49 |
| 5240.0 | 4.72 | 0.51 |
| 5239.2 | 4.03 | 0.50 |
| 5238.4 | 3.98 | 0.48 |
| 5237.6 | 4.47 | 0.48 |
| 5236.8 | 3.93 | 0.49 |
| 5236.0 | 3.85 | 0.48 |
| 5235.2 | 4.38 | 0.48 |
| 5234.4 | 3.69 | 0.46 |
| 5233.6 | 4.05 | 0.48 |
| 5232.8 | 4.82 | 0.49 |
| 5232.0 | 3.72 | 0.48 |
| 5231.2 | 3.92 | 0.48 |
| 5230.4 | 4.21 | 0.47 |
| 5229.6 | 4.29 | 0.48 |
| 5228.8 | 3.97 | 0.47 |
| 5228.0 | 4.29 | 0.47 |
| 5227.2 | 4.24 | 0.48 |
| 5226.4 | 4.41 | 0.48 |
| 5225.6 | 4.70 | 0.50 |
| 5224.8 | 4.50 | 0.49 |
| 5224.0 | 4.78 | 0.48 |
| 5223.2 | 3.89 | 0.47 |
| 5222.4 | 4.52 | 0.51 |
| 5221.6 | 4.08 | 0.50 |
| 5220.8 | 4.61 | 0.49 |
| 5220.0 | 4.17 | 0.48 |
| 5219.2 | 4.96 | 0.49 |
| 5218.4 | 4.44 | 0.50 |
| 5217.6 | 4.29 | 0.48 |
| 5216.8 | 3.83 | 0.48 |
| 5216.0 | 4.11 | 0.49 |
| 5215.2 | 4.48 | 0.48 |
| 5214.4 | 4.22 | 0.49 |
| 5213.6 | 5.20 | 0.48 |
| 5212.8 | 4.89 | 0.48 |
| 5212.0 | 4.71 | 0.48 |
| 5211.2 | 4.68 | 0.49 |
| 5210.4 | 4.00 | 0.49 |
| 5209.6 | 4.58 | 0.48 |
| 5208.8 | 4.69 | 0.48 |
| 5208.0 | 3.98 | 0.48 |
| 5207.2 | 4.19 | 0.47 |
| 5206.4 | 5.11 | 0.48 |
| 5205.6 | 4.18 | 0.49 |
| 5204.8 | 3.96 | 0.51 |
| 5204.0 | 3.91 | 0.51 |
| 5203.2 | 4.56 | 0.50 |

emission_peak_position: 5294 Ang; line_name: Mg II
